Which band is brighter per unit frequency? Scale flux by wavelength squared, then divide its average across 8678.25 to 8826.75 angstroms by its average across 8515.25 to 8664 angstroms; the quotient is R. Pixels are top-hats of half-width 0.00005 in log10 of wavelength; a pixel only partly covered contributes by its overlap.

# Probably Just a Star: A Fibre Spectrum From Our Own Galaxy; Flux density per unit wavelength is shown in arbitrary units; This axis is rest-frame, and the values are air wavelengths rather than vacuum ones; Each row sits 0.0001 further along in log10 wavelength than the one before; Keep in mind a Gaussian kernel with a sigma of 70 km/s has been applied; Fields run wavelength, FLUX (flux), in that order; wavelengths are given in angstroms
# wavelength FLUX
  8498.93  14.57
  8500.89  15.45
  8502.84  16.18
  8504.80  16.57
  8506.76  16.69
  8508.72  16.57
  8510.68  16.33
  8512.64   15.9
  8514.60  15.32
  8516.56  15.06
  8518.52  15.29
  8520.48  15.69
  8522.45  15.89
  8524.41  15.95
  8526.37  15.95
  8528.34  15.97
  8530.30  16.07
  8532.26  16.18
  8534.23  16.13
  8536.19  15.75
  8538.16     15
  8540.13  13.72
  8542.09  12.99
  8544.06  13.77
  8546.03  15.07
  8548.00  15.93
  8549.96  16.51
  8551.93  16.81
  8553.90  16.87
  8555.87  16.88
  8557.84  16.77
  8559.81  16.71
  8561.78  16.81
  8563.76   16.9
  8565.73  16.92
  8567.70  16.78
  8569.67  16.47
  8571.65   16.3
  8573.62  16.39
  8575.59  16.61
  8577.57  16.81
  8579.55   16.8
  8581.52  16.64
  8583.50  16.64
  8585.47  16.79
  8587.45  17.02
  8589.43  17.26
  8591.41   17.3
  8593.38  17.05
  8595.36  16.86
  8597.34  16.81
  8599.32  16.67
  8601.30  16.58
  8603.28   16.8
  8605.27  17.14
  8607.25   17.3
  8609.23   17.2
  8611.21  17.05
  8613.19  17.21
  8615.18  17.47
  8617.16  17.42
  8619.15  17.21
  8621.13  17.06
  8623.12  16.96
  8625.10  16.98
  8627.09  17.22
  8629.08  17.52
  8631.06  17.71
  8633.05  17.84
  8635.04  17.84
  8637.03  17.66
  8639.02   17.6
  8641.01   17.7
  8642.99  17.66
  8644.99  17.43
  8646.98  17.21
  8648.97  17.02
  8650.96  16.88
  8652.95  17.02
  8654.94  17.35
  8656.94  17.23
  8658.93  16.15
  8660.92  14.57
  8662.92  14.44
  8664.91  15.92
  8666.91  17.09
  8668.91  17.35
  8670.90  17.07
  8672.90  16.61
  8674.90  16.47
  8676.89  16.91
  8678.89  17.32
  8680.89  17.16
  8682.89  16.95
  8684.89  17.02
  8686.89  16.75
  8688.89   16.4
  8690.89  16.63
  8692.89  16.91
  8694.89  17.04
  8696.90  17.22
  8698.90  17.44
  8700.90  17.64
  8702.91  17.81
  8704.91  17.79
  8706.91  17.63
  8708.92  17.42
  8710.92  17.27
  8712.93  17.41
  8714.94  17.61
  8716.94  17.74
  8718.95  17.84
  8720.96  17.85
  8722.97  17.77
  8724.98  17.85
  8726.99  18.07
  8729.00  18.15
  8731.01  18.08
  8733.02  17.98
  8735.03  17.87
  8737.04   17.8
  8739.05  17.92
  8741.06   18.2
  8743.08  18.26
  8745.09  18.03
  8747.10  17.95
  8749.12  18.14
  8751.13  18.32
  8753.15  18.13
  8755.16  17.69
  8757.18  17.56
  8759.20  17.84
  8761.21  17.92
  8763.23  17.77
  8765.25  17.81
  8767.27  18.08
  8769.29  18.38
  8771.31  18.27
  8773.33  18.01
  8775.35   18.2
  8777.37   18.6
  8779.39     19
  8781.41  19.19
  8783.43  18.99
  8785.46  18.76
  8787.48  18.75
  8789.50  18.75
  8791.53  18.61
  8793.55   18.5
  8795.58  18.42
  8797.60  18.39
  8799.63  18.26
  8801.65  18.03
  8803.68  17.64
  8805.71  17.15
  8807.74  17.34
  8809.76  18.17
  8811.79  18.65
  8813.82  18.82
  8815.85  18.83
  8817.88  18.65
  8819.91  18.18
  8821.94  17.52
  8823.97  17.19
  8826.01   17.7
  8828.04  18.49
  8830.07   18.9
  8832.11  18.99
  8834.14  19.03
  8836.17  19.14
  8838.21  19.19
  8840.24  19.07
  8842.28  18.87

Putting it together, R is 1.12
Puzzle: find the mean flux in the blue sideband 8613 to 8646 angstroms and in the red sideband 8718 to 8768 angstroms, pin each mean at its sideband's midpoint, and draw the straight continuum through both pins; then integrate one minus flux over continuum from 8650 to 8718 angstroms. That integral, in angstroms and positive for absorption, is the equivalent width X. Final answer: 2.8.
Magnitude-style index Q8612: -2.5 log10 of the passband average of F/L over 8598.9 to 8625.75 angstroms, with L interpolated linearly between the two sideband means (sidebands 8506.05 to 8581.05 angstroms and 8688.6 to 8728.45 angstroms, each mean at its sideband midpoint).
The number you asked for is -0.03 mag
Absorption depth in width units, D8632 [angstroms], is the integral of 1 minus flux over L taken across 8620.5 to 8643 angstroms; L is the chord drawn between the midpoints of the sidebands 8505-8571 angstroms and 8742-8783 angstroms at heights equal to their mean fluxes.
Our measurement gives -0.81 angstroms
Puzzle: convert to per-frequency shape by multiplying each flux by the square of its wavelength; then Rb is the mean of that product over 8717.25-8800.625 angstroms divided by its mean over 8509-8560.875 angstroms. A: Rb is 1.2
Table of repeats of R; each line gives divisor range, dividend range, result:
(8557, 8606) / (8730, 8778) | 1.12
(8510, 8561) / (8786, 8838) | 1.24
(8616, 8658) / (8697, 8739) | 1.04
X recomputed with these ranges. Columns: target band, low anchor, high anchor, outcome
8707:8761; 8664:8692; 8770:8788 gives -0.1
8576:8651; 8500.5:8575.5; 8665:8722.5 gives -2.7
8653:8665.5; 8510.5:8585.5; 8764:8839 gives 0.8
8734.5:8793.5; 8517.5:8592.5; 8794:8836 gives -1.3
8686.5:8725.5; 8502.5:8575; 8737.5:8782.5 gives 0.5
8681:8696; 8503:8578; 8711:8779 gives 0.5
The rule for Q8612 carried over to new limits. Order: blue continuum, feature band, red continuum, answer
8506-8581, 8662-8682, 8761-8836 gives 0.03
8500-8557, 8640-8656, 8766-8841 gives -0.02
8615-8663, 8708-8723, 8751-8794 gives 0.01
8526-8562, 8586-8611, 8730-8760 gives -0.04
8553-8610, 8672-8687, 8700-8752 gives 0.04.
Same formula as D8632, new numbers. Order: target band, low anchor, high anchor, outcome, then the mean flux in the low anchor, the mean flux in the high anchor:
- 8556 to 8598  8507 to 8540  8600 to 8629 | -0.6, 15.8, 17.1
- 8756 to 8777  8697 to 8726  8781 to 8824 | 0.1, 17.6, 18.3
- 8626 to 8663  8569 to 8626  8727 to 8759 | 0.3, 16.9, 18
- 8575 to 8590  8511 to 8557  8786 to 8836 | -0.7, 15.6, 18.3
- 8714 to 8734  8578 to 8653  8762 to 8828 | -0.1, 17.2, 18.3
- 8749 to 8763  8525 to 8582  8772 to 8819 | 0.1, 16.1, 18.4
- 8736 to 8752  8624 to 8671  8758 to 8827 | -0.2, 17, 18.2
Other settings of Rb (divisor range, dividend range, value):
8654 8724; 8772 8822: 1.11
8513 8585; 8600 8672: 1.09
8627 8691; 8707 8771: 1.07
